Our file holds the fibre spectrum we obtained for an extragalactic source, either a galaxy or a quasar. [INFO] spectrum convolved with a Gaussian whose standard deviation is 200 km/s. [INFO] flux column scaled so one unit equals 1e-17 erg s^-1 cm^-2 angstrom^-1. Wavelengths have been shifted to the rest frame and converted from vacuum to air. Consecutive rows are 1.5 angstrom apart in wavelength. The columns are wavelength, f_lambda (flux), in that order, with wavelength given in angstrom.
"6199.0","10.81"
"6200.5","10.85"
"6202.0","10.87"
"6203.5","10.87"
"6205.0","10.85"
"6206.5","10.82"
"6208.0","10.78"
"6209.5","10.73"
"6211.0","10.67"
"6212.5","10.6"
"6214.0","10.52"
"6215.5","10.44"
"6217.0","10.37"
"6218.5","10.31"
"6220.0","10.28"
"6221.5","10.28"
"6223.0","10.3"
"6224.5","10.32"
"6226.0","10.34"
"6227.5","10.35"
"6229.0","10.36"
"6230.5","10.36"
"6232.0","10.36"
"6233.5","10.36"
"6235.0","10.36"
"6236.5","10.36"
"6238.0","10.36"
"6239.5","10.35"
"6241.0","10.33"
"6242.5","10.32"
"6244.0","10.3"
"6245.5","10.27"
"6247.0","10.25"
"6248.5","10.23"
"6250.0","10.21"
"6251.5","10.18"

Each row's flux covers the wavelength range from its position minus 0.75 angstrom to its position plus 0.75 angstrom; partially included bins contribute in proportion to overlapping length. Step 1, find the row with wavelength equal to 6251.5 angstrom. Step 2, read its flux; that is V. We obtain 10.18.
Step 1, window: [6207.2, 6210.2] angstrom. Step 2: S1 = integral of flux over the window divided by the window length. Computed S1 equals 10.8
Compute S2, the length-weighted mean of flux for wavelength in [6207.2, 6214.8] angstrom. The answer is 10.7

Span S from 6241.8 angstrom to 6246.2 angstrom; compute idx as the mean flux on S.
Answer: 10.3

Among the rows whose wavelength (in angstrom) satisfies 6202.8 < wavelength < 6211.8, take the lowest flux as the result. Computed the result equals 10.67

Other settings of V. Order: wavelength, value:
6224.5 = 10.32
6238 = 10.36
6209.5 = 10.73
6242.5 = 10.32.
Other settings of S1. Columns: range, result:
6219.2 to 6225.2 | 10.3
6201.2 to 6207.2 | 10.9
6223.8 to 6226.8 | 10.3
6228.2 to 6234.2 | 10.4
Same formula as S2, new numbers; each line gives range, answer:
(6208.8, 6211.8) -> 10.7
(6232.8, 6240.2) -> 10.4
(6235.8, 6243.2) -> 10.3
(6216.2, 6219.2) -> 10.3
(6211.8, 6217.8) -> 10.5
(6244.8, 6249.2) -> 10.2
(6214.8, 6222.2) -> 10.3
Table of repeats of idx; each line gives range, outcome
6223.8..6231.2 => 10.3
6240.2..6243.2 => 10.3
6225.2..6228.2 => 10.3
